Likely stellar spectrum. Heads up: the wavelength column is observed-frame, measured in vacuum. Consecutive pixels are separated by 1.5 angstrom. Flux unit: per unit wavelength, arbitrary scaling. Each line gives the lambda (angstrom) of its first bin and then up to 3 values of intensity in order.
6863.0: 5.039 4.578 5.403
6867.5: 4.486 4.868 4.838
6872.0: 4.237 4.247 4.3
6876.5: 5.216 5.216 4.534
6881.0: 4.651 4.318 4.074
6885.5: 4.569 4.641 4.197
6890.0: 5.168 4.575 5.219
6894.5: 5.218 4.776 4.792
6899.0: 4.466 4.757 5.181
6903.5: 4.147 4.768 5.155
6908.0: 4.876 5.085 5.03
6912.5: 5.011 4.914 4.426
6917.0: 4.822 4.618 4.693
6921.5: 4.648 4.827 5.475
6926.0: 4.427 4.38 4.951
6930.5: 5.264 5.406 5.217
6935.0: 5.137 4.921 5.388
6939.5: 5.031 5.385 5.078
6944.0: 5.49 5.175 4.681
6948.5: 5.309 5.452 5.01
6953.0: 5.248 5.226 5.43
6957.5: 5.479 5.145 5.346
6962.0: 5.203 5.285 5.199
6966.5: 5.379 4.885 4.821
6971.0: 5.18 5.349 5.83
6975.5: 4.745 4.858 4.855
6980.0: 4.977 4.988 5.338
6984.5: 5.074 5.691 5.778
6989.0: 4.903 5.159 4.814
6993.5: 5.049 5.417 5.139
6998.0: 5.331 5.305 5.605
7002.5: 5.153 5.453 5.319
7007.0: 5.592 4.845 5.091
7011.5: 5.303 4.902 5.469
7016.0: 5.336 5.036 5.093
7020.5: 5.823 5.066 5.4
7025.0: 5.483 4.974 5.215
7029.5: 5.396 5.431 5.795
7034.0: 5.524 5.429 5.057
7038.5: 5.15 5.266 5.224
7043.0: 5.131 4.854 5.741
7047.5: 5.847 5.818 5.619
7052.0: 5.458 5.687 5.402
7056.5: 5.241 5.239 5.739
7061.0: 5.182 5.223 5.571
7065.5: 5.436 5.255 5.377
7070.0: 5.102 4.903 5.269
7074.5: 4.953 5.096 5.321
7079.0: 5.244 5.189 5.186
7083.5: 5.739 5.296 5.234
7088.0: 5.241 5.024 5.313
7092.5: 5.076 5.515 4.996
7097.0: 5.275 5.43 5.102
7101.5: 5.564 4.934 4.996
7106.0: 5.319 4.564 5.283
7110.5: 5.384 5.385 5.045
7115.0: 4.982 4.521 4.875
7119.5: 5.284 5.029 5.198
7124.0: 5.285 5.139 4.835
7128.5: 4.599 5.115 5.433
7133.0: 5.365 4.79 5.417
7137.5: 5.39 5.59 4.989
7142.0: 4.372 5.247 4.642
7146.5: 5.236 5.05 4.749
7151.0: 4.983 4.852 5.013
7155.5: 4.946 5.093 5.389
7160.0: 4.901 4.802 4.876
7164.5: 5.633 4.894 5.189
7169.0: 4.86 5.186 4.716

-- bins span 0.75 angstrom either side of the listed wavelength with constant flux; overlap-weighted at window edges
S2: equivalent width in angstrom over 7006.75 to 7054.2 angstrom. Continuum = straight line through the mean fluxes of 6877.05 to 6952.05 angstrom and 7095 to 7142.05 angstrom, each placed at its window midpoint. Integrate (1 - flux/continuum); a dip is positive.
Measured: -3.0 angstrom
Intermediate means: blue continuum 4.89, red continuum 5.12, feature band 5.34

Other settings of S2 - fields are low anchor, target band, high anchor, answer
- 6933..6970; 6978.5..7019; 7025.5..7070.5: 0.5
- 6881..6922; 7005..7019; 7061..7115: -0.5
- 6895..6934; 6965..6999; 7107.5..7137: -1.6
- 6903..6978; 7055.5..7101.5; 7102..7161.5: -1.9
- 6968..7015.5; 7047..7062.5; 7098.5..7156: -1.1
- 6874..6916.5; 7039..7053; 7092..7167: -1.3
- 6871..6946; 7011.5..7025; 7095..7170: -0.9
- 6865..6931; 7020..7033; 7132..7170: -1.3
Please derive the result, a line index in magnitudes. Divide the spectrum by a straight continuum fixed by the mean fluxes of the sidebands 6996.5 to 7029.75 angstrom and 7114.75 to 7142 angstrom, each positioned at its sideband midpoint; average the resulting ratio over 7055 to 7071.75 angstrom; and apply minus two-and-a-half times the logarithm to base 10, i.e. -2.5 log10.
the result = -0.02 mag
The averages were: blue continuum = 5.28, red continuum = 5.08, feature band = 5.31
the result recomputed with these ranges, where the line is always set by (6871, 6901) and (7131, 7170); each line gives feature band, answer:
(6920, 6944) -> -0.07 mag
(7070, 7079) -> -0.04 mag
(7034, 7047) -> -0.08 mag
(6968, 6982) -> -0.06 mag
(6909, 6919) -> -0.03 mag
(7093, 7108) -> -0.04 mag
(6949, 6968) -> -0.11 mag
